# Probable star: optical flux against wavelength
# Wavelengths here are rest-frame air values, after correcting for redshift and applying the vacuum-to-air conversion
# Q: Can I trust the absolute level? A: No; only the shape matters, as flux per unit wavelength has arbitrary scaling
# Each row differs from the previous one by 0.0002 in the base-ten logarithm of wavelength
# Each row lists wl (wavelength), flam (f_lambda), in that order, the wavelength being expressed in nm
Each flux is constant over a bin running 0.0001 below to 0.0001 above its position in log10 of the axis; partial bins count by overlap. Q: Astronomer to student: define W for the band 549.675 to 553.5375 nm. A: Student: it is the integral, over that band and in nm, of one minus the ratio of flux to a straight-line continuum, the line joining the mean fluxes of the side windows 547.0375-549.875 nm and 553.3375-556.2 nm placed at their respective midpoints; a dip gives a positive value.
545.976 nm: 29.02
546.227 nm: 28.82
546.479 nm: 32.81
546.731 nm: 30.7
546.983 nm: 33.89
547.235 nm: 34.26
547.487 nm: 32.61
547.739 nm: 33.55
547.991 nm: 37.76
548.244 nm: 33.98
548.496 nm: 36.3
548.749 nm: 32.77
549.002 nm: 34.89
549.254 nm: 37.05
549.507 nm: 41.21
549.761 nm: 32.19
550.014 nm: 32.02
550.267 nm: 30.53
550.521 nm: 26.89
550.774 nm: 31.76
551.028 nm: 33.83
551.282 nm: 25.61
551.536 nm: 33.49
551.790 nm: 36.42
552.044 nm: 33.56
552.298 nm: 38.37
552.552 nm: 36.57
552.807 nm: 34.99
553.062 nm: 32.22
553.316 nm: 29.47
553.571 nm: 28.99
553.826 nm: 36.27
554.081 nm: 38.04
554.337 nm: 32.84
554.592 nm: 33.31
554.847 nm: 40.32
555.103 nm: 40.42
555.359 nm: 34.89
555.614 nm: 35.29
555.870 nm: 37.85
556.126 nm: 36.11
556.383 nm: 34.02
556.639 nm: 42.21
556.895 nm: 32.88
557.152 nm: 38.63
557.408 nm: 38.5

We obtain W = 0.32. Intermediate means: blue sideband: 35.1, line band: 32.5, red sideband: 35.6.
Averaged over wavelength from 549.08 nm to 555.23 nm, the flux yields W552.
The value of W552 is 34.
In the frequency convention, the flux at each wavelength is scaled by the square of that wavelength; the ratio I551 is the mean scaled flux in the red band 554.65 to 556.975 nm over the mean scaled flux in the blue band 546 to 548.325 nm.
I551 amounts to 1.2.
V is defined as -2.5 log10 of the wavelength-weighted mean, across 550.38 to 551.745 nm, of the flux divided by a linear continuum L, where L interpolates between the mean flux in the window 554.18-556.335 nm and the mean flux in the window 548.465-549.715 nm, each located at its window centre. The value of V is 0.18 mag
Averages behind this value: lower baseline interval 36.2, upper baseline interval 36.3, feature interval 30.7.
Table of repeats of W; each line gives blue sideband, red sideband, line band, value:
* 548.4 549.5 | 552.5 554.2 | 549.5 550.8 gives 0.13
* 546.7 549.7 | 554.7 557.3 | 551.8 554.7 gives 0.18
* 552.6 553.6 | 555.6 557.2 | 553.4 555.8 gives -0.10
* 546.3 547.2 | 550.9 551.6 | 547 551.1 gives -0.30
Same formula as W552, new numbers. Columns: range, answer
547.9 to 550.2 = 35.2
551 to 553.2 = 33.9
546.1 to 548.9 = 33.4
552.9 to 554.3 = 33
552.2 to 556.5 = 35.3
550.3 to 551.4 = 29.6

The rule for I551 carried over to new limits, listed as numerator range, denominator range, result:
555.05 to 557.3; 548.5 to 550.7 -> 1.12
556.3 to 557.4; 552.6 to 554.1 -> 1.14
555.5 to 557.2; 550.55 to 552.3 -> 1.14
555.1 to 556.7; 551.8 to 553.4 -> 1.08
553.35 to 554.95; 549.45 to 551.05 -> 1.09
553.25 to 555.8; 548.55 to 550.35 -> 1.04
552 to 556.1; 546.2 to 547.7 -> 1.11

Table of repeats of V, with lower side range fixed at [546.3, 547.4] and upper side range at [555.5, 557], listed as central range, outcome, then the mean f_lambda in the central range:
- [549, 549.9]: -0.09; 36.5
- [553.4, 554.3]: 0.05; 34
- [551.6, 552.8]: -0.04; 36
